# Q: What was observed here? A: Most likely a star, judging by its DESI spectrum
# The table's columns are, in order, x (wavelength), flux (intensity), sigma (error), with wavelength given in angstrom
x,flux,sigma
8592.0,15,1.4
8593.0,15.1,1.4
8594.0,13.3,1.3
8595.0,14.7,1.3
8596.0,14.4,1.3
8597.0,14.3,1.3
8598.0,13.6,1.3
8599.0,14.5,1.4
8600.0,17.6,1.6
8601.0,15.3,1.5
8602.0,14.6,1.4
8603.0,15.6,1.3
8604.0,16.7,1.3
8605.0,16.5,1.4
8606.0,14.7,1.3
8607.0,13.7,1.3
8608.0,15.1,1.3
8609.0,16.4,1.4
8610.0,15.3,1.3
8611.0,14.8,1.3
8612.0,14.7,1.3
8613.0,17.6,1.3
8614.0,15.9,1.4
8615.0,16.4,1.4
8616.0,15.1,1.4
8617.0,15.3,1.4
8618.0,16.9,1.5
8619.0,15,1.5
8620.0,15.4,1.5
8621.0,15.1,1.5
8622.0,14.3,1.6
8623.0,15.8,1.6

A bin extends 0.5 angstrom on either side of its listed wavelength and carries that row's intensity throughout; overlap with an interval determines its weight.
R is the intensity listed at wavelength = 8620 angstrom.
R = 15.4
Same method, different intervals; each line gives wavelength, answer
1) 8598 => 13.6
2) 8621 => 15.1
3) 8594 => 13.3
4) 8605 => 16.5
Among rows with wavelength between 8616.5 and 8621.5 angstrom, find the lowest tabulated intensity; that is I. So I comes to 15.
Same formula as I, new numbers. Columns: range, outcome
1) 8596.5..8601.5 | 13.6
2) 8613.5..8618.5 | 15.1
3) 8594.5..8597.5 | 14.3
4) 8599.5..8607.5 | 13.7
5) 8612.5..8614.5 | 15.9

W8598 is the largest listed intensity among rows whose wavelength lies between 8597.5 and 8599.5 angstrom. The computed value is 14.5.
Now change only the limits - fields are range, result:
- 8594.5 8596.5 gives 14.7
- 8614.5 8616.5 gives 16.4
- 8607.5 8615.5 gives 17.6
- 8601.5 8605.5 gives 16.7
